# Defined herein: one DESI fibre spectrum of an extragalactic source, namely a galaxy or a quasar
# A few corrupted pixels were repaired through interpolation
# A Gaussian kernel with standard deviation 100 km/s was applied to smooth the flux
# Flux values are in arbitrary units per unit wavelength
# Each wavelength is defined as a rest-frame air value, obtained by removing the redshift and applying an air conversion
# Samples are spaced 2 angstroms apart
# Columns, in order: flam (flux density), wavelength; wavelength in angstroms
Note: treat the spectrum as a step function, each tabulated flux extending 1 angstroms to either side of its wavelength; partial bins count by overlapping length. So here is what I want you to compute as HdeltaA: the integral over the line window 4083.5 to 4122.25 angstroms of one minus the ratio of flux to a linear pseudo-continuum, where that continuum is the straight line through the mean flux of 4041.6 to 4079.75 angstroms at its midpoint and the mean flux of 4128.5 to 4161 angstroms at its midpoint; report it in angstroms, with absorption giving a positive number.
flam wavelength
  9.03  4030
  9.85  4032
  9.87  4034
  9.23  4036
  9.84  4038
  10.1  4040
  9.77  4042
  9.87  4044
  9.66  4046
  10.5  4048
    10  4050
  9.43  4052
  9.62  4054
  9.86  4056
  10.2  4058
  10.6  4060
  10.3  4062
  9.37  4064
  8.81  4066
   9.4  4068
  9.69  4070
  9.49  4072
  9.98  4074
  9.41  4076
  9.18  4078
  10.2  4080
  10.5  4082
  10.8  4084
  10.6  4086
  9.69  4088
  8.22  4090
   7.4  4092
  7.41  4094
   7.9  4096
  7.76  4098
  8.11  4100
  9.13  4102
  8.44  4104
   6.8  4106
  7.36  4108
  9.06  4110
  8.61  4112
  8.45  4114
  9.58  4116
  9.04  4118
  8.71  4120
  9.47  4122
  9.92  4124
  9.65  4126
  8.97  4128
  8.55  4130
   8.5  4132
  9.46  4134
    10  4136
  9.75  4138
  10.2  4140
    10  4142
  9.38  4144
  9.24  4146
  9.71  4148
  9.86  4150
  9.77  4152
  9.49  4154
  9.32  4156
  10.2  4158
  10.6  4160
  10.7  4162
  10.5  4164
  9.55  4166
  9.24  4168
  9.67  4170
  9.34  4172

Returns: 4.4 angstroms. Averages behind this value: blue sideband 9.75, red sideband 9.62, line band 8.58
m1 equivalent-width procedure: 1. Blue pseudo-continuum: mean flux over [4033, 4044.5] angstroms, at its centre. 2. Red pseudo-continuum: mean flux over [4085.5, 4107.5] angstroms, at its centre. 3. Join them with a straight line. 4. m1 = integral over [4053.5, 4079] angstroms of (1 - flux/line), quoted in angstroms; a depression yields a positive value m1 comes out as -1.81 angstroms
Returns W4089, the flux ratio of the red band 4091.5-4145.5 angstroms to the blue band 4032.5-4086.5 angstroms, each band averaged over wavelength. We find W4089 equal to 0.9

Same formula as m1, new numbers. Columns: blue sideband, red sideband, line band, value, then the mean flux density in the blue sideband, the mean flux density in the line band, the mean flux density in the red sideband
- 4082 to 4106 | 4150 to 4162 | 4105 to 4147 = 1.2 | 8.68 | 9.08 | 9.94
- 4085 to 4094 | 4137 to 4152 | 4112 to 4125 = 0.2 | 8.8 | 9.15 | 9.74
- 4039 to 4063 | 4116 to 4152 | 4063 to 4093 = 0.9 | 9.99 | 9.52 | 9.45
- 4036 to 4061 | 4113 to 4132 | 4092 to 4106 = 2.1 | 9.93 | 7.98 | 9.11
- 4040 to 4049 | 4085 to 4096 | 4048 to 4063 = -0.6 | 9.97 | 10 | 8.59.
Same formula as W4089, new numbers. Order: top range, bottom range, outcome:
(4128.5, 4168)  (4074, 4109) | 1.10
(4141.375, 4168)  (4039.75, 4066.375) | 1.00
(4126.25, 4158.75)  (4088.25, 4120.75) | 1.15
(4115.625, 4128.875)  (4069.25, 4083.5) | 0.95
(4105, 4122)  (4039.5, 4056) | 0.86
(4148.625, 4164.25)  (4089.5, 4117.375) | 1.23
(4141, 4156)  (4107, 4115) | 1.15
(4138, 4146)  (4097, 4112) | 1.20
